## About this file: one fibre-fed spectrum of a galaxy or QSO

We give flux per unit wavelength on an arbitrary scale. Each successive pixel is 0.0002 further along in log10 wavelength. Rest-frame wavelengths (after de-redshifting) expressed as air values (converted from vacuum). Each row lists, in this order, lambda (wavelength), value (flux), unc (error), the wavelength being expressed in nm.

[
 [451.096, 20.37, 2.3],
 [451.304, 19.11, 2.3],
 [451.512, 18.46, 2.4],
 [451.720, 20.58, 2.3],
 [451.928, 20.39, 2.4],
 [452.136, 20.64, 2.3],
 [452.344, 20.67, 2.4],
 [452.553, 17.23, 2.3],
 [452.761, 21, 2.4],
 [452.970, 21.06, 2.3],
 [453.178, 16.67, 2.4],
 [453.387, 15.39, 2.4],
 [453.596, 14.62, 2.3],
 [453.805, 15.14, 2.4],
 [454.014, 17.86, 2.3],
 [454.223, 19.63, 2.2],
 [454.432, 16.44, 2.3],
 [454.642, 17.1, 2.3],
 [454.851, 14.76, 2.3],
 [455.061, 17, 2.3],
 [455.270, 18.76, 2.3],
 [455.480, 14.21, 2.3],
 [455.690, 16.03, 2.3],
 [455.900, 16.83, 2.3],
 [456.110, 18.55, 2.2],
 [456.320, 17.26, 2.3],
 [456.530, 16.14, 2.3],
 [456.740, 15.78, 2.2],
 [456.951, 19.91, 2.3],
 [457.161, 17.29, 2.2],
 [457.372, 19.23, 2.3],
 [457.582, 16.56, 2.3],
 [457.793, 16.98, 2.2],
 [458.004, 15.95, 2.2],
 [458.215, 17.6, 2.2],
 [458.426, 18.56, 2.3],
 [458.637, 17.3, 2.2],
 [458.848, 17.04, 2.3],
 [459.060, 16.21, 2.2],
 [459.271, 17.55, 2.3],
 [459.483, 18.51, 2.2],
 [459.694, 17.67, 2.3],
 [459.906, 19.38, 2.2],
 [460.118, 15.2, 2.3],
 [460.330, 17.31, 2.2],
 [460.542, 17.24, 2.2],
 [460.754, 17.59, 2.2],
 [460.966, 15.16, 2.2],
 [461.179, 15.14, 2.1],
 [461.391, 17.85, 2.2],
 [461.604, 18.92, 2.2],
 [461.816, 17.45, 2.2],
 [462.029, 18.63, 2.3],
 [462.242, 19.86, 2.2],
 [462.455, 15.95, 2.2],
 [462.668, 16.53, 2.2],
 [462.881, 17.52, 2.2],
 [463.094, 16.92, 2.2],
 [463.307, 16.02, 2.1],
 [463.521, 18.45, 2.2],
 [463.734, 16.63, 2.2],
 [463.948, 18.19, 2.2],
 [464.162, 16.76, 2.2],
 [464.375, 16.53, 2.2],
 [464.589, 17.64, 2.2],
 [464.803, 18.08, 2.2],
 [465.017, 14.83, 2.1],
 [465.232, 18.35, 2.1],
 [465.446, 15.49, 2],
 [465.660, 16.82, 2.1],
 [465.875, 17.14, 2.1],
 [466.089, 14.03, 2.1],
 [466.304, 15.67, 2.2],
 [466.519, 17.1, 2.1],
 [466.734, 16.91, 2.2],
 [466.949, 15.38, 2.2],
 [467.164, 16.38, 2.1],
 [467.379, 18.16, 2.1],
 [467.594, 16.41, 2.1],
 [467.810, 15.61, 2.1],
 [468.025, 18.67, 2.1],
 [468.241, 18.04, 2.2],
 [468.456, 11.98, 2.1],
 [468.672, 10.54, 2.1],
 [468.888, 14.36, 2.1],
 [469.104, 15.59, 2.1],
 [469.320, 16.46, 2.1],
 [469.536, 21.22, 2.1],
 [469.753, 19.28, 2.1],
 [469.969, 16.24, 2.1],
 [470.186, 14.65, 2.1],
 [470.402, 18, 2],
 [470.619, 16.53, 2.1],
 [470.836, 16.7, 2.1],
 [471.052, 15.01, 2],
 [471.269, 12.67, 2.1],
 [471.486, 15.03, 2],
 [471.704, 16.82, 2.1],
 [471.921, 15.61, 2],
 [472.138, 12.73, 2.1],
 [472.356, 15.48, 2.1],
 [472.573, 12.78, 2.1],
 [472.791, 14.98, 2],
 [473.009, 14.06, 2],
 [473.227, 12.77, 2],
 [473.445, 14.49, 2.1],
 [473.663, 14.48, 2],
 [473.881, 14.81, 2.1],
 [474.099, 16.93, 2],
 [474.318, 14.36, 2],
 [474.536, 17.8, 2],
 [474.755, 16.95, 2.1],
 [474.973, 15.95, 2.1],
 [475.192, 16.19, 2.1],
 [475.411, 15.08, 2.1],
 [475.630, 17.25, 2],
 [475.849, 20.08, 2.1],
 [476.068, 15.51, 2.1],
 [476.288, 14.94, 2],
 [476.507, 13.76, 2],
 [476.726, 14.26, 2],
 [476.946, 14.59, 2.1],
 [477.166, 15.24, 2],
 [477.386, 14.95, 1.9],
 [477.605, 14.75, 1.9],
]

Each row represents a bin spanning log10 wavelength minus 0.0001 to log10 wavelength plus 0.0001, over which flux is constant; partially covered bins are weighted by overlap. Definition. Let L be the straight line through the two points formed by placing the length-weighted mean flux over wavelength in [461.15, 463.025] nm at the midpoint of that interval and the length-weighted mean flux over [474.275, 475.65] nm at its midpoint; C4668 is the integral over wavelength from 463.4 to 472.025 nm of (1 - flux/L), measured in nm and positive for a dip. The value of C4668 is 0.347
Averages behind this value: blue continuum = 17.6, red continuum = 16.3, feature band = 16.3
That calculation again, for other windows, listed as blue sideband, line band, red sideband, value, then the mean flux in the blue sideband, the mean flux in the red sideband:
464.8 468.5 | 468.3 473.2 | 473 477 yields 0.21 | 16.4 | 15.5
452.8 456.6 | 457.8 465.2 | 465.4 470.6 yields -0.29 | 16.9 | 16.3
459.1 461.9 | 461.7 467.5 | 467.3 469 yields -0.23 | 17.3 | 15.4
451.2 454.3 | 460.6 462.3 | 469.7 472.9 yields -0.04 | 18.6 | 15.4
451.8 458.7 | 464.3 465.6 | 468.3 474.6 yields -0.05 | 17.5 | 15.3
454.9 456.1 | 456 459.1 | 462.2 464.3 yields -0.11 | 16.6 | 17.2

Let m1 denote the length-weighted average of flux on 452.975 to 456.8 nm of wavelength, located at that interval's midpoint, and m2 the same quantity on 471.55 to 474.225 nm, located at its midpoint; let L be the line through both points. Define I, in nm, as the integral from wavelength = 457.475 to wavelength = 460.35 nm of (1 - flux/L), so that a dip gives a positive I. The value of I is -0.18 nm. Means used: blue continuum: 16.7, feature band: 17.3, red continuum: 14.7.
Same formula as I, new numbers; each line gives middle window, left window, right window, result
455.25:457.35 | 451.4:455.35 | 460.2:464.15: 0.08 nm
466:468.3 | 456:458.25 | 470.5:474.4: -0.13 nm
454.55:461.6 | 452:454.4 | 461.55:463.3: 0.30 nm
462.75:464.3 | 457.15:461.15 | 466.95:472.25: -0.05 nm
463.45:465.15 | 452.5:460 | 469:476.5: -0.06 nm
